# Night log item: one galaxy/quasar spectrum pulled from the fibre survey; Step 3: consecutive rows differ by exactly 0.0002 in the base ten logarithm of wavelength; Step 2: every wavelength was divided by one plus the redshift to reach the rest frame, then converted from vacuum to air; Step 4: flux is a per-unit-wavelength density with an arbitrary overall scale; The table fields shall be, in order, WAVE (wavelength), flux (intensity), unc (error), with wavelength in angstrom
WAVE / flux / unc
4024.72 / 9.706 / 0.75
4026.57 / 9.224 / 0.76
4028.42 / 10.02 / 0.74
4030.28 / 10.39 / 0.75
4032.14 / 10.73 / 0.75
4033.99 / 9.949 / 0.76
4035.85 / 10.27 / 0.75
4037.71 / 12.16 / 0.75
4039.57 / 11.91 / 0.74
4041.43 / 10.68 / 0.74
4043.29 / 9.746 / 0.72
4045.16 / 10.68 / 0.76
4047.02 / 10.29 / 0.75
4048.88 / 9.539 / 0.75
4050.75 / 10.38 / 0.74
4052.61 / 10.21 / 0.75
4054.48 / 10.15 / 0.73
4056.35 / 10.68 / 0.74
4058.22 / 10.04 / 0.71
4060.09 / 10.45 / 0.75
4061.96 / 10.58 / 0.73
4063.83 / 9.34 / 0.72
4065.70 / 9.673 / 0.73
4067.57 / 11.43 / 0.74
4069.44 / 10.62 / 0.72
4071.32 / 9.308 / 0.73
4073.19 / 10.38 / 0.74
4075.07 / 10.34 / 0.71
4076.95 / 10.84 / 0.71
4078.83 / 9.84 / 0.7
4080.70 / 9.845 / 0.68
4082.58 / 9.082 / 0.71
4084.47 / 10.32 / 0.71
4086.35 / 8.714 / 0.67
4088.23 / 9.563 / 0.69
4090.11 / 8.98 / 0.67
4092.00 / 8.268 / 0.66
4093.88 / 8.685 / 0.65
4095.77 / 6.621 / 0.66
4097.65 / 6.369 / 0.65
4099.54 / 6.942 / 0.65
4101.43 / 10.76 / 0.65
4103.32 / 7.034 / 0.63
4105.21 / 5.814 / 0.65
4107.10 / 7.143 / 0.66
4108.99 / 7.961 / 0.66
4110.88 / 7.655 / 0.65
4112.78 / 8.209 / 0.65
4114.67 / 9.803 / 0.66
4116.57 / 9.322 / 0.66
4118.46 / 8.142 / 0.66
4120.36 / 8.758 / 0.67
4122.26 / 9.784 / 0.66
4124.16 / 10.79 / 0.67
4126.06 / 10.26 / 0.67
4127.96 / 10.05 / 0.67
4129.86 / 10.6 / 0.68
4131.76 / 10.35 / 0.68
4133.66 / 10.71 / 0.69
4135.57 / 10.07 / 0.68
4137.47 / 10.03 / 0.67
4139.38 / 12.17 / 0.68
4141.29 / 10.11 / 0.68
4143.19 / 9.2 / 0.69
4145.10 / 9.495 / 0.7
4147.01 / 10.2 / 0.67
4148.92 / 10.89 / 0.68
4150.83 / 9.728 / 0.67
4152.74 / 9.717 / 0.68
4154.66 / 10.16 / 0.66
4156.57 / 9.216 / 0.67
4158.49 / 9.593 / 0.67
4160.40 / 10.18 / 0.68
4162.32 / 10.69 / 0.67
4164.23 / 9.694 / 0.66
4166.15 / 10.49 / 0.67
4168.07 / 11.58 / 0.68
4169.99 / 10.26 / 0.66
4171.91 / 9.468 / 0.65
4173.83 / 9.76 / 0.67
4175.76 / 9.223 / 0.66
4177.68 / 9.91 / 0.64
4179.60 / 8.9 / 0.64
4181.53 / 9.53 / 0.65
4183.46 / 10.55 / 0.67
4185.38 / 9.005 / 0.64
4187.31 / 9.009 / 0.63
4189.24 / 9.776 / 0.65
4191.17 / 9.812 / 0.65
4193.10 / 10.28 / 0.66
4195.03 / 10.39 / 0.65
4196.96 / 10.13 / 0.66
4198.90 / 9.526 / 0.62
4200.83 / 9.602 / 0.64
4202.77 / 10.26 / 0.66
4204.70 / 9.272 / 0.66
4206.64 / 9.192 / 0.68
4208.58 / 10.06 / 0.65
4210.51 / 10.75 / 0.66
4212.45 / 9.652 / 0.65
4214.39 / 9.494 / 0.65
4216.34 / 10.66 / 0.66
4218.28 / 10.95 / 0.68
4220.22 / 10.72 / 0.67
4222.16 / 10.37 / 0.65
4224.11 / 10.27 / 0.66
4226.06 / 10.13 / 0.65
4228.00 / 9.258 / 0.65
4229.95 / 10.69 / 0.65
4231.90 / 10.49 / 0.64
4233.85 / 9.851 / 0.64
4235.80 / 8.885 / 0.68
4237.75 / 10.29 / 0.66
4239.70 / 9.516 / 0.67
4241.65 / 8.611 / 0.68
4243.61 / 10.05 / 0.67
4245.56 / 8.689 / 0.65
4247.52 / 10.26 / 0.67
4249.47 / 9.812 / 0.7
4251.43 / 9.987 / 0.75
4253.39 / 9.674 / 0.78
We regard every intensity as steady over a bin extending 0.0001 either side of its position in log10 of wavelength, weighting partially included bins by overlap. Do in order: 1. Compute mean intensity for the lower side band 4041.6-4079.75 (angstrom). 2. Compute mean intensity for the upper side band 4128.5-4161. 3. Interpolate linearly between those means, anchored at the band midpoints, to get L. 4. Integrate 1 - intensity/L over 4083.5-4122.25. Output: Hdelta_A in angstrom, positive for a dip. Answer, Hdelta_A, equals 7.2 angstrom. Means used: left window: 10.2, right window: 10.1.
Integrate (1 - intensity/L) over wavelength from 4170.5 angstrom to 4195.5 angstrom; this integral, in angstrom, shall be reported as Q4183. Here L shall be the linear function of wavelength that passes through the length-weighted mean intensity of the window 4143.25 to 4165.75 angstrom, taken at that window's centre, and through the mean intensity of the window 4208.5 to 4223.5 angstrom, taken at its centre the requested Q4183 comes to 1.17 angstrom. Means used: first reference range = 9.94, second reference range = 10.3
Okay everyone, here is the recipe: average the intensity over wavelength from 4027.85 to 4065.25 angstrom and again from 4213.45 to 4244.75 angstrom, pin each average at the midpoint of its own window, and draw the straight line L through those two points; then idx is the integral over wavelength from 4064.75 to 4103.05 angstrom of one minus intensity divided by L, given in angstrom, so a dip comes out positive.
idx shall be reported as 3.8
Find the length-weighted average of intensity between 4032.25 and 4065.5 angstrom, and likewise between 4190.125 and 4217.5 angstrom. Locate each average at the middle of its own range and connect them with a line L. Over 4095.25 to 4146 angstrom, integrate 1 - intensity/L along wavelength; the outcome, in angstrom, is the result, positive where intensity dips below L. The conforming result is 5.6 angstrom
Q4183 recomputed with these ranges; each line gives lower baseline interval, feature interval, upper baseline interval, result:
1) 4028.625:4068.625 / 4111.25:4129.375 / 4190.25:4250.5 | 1.4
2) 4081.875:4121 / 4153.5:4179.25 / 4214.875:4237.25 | -2.0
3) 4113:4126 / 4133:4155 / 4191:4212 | -1.4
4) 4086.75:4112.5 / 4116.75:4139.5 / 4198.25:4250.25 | -4.7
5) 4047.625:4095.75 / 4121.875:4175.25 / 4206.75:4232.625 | -0.8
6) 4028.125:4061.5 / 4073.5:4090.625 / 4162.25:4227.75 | 1.0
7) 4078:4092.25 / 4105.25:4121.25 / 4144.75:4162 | 2.3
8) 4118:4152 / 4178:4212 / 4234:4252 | 0.1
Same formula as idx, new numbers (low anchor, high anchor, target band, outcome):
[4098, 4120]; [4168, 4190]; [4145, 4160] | -1.4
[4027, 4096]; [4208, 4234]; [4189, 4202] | 0.4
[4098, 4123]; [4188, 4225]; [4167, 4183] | -0.7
